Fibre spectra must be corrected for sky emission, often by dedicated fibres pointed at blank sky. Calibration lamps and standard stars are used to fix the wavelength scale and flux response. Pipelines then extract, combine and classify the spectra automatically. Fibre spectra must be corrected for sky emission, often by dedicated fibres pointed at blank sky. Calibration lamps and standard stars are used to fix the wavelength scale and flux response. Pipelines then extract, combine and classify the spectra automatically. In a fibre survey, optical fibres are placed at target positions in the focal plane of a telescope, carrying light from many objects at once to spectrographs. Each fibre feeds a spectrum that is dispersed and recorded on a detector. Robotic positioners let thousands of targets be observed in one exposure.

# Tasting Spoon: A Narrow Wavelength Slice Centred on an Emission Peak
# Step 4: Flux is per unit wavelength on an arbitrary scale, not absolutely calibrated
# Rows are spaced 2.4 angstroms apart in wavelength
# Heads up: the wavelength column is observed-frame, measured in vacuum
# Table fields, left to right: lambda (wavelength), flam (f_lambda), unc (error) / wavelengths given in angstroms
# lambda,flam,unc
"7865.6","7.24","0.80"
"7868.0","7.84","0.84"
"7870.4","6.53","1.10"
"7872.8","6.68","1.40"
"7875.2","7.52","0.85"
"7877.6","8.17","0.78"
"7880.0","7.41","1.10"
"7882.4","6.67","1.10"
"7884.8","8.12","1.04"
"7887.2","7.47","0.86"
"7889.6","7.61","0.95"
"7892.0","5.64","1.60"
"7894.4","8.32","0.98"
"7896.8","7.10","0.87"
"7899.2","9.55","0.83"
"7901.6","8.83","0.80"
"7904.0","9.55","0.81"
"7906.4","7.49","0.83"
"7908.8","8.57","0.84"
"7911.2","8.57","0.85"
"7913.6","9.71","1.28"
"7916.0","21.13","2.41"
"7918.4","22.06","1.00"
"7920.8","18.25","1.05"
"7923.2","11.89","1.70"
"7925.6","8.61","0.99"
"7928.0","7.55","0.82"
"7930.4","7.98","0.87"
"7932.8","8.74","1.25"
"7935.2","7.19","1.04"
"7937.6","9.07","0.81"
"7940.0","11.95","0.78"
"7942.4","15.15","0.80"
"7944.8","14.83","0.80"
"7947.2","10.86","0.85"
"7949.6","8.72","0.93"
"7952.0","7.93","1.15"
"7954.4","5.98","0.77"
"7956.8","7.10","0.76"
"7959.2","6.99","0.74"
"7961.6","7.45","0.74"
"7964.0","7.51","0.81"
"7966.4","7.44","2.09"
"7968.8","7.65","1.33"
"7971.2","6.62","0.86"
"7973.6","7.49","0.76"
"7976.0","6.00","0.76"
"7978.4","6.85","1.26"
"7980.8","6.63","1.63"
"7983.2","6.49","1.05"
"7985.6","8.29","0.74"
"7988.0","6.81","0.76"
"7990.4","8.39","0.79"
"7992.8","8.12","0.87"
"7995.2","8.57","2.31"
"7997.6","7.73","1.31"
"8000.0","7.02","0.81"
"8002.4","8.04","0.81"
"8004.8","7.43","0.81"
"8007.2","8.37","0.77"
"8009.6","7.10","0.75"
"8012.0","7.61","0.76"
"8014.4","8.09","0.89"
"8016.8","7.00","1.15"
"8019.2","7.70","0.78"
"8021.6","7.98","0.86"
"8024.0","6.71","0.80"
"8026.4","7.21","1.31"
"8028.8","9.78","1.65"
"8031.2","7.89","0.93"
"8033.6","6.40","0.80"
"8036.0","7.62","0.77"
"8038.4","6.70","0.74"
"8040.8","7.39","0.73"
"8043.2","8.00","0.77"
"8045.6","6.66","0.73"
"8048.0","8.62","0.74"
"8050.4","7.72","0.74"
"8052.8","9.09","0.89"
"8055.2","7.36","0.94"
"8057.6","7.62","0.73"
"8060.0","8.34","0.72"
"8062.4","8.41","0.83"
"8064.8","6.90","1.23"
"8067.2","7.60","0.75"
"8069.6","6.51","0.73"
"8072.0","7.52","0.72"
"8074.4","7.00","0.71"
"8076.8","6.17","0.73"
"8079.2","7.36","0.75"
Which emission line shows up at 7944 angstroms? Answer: [N II] 6583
